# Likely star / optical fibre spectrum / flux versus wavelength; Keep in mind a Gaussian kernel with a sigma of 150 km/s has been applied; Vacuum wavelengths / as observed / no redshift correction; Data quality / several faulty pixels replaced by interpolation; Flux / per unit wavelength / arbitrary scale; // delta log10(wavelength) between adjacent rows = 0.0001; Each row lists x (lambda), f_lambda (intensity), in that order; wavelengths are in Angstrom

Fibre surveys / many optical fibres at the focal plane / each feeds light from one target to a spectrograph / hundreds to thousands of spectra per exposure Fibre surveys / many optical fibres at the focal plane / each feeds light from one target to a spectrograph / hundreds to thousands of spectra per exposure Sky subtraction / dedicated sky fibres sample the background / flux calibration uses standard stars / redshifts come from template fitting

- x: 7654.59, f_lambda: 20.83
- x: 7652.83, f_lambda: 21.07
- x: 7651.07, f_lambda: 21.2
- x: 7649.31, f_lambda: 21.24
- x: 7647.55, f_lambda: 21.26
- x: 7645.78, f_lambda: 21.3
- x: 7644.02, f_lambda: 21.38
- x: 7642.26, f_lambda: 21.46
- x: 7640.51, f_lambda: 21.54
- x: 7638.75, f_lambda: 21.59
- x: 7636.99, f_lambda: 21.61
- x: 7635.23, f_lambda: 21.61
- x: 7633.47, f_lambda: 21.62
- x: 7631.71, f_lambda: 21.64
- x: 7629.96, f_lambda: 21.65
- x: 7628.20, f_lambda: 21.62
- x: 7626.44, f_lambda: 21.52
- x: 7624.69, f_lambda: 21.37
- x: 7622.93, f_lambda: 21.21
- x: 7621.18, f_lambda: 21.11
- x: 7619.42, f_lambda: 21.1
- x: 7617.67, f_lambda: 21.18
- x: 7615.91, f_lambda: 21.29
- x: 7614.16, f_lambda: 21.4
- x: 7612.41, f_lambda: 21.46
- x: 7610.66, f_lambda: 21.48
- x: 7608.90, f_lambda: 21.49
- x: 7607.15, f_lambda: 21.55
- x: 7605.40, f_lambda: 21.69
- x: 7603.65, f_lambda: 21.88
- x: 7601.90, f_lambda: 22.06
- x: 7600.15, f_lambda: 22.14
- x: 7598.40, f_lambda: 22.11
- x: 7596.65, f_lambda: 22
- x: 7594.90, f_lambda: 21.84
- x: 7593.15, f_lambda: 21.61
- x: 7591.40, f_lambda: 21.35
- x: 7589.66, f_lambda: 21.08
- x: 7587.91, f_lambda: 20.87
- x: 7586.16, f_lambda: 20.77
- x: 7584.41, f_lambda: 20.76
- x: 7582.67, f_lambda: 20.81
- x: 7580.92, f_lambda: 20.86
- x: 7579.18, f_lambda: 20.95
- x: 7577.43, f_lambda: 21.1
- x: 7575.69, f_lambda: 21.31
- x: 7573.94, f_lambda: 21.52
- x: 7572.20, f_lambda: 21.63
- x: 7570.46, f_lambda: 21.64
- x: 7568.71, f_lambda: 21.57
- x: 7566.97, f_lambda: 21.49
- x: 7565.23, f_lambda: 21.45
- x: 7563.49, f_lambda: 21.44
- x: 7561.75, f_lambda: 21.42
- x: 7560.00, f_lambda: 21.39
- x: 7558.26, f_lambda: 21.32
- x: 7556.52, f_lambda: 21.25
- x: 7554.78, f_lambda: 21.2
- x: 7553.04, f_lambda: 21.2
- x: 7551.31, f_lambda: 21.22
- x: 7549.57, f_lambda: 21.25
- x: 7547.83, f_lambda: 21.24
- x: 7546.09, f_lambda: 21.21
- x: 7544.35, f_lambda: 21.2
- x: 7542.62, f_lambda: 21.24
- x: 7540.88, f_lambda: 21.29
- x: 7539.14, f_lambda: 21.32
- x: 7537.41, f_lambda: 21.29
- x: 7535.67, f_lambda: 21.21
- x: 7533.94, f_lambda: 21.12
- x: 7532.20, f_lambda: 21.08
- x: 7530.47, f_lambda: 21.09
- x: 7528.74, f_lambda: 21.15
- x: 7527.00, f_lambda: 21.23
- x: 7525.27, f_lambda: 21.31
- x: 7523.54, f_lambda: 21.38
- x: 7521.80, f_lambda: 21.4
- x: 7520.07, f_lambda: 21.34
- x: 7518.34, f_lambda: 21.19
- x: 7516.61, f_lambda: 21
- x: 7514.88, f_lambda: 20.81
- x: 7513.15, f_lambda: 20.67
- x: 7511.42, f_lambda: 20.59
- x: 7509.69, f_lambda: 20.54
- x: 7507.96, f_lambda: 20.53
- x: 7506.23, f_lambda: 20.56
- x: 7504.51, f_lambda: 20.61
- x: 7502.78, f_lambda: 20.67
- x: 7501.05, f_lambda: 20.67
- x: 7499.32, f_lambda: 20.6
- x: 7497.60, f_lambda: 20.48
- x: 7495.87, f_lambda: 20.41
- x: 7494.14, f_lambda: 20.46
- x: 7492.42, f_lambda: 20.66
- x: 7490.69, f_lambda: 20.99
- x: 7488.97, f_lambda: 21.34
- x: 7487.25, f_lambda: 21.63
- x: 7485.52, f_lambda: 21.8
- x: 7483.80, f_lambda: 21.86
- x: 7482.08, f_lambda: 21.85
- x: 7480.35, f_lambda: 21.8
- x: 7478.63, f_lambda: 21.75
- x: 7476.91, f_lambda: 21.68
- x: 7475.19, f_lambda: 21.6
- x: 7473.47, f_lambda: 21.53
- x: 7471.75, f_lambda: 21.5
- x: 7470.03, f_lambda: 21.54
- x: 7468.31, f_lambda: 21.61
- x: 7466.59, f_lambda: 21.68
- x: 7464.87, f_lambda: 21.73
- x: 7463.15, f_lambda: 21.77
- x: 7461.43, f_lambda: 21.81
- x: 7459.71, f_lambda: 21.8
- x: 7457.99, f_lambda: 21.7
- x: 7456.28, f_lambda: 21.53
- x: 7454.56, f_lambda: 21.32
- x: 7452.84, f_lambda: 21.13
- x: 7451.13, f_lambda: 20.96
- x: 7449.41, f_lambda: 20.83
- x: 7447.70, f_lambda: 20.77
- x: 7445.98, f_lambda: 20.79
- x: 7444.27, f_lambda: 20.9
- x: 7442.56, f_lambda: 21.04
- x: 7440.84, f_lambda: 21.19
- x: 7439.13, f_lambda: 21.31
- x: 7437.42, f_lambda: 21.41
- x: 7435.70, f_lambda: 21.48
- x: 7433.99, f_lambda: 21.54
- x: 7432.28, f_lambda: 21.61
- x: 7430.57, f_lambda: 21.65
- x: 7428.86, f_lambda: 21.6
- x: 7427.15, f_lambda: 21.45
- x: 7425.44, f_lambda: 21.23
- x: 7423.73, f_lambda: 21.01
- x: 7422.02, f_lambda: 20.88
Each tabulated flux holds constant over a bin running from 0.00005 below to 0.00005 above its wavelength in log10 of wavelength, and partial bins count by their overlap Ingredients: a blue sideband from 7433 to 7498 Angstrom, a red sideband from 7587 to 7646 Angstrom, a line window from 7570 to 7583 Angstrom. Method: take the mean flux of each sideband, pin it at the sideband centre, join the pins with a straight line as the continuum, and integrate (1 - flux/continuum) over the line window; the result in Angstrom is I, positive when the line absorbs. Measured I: 0.2 Angstrom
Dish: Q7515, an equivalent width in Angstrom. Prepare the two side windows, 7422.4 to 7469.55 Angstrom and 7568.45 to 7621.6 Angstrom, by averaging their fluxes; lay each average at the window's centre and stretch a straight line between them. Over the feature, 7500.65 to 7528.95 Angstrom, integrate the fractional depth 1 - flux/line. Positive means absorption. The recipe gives 0.6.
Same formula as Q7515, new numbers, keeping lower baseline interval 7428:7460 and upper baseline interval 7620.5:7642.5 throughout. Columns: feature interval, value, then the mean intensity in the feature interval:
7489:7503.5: 0.5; 20.7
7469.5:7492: -0.3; 21.6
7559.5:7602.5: 0.1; 21.4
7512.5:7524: 0.1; 21.1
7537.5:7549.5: 0.1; 21.3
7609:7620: 0.1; 21.3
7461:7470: -0.2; 21.7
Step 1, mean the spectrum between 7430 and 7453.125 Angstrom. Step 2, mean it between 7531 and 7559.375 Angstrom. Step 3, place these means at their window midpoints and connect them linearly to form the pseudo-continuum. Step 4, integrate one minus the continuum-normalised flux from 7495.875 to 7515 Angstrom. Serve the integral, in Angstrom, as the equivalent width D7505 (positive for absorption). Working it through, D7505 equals 0.6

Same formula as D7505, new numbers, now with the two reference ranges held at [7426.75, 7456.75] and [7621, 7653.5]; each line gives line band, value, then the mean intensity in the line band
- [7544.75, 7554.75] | 0.06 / 21.2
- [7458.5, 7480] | -0.40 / 21.7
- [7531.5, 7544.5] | 0.07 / 21.2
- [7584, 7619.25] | -0.17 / 21.5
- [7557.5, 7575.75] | -0.10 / 21.5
